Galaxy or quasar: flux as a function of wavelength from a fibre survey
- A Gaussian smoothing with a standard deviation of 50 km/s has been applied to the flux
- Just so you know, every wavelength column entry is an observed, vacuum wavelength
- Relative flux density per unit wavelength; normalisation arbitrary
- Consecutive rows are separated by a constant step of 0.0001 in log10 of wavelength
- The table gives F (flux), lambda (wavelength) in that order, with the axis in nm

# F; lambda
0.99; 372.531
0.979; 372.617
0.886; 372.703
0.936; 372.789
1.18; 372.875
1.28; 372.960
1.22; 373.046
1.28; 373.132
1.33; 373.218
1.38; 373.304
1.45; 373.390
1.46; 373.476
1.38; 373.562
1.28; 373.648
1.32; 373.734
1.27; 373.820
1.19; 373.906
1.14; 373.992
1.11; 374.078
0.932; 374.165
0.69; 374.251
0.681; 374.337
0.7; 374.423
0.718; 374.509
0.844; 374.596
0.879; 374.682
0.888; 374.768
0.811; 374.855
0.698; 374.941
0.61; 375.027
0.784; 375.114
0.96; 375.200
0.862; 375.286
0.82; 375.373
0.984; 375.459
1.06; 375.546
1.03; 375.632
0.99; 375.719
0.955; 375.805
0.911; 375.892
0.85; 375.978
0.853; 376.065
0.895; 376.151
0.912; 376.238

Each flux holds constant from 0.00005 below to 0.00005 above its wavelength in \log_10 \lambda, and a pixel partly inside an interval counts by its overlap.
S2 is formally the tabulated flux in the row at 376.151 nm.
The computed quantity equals 0.895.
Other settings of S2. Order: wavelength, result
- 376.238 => 0.912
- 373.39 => 1.45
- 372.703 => 0.886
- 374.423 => 0.7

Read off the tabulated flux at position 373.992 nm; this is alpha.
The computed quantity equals 1.14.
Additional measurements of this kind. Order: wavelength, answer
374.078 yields 1.11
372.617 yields 0.979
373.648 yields 1.28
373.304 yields 1.38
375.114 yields 0.784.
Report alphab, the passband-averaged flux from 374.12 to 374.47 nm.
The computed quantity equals 0.751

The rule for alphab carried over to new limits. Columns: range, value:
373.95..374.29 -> 0.969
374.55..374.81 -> 0.868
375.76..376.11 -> 0.895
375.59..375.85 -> 0.989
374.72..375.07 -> 0.754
